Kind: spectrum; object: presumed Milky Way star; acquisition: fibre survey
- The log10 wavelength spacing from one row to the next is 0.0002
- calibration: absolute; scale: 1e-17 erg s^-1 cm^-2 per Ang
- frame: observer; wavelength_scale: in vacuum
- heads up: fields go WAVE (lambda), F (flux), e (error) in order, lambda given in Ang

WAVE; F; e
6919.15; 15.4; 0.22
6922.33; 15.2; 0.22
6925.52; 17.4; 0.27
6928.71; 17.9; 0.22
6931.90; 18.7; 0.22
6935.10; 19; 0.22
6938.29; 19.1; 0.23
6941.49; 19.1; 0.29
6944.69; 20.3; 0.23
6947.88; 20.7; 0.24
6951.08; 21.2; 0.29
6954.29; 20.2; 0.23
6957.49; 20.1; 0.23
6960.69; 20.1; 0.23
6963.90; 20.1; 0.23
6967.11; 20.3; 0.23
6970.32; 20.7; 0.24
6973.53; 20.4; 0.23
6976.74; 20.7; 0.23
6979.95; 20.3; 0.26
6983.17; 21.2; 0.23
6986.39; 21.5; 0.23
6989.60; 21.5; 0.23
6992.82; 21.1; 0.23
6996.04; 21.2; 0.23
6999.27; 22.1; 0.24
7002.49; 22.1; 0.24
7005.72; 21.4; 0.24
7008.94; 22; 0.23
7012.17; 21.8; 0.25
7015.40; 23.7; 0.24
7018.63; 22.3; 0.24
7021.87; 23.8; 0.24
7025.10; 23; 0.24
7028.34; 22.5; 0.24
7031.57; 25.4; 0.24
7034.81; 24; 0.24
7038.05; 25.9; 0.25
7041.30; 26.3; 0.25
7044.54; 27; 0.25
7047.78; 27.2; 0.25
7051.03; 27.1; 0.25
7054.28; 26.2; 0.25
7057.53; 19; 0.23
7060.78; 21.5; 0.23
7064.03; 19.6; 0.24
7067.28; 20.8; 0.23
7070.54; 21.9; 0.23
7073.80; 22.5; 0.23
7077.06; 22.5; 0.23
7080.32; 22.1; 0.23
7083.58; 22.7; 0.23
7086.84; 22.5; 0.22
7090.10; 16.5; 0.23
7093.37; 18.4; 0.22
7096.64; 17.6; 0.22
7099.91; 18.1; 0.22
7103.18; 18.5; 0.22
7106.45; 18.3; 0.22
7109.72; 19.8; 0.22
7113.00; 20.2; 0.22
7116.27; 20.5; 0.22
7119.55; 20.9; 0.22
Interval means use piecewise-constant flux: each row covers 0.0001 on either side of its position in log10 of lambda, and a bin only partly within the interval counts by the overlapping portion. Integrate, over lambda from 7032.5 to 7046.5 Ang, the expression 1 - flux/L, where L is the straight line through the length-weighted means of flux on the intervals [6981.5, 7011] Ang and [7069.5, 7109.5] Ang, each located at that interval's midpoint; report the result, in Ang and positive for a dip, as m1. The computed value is -3.31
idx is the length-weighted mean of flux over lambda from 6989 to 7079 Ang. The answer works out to 23.1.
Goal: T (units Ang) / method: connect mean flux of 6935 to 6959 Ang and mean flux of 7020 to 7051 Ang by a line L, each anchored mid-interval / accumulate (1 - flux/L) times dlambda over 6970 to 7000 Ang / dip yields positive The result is 1.5 Ang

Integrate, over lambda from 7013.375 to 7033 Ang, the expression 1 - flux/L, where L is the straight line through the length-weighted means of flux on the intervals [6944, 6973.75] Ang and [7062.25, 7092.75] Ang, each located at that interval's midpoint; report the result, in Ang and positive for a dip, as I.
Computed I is -2.4 Ang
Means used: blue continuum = 20.4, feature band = 23.4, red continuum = 21.1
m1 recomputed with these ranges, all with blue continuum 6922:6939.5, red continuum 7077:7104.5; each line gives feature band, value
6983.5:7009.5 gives -3.9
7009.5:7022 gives -2.5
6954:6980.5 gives -2.7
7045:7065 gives -4.6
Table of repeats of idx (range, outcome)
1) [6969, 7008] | 21.2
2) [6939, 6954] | 20.2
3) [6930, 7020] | 20.8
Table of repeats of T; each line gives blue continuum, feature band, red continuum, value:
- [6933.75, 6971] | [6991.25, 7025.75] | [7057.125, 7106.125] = -3.5 Ang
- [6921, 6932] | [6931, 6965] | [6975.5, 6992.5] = -2.3 Ang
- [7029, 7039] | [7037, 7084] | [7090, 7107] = -3.1 Ang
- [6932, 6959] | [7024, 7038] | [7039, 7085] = -1.0 Ang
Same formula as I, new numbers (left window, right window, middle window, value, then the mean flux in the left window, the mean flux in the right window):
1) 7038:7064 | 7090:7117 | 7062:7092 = 0.64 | 24.6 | 18.7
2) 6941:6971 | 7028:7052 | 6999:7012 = 0.93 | 20.3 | 25.8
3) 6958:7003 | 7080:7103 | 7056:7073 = -0.72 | 20.9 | 19.5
